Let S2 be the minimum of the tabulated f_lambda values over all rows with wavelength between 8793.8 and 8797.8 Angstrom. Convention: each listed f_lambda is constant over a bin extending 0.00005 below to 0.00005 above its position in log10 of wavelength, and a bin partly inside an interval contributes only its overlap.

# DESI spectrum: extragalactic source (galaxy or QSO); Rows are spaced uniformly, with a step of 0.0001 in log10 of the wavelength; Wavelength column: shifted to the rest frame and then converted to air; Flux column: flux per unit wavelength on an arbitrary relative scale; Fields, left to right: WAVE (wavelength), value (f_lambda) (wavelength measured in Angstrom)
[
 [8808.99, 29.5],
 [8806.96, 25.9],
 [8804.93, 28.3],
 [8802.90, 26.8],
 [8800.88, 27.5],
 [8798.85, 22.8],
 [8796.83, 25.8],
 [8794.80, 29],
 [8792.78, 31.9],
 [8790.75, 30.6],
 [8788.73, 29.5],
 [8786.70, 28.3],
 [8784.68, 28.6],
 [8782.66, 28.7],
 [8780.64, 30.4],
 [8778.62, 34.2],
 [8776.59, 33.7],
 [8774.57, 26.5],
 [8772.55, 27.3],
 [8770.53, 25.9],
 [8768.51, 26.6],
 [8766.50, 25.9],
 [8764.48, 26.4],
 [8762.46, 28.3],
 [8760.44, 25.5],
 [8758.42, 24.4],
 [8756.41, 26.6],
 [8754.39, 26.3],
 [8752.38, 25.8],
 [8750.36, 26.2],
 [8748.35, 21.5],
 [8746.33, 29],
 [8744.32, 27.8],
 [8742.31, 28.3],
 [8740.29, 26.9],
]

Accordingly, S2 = 25.8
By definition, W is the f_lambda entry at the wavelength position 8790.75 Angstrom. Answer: 30.6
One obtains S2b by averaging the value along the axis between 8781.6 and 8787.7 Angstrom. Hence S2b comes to 28.6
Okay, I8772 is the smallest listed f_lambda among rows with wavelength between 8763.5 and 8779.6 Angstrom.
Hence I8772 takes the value 25.9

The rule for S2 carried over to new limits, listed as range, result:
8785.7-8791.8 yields 28.3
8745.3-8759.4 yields 21.5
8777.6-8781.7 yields 30.4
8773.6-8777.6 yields 26.5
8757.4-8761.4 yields 24.4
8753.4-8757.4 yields 26.3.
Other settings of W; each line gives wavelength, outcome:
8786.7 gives 28.3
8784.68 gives 28.6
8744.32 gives 27.8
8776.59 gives 33.7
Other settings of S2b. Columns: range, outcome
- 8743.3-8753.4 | 26.1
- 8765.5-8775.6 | 26.5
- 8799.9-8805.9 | 27.5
